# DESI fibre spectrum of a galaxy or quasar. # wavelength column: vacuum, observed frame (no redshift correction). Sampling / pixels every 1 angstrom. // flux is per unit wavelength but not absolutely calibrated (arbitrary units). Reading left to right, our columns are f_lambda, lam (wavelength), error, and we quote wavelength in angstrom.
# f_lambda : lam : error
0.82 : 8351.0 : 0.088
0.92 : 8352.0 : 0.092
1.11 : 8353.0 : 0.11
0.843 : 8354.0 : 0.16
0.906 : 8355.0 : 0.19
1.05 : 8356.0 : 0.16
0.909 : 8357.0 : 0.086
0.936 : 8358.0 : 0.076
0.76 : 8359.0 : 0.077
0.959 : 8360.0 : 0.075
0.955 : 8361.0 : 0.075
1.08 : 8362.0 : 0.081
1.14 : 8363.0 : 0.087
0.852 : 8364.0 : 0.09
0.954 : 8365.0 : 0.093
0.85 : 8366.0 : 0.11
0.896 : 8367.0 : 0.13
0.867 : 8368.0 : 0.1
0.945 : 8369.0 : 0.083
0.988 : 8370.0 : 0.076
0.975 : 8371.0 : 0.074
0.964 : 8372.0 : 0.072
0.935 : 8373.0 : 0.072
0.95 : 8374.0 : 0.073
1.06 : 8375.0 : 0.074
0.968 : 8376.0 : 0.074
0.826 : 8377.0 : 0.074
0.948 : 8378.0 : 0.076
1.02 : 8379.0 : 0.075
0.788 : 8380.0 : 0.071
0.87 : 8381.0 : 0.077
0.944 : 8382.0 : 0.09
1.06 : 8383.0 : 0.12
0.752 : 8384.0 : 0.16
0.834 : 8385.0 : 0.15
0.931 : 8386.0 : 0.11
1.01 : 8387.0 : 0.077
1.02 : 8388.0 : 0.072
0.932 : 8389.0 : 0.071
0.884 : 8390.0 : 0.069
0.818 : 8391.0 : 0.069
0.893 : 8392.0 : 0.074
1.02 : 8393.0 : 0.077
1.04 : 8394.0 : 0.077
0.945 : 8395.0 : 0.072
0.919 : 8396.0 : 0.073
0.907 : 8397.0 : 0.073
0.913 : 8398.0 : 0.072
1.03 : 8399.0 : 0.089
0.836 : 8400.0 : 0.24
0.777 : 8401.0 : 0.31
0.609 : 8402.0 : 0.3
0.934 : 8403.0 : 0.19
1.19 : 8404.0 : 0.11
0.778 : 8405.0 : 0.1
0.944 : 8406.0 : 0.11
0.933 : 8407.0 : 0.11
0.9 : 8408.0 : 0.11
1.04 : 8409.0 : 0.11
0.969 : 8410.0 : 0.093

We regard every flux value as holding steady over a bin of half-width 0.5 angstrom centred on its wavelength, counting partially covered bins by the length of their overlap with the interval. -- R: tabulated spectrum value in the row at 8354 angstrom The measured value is 0.843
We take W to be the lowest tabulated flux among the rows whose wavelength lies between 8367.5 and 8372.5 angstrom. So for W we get 0.867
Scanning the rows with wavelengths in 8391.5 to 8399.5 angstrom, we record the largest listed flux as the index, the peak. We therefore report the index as 1.04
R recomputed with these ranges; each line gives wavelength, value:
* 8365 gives 0.954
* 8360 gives 0.959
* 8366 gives 0.85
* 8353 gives 1.11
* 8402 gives 0.609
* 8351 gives 0.82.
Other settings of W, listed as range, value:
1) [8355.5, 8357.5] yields 0.909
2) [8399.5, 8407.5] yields 0.609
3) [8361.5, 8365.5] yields 0.852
